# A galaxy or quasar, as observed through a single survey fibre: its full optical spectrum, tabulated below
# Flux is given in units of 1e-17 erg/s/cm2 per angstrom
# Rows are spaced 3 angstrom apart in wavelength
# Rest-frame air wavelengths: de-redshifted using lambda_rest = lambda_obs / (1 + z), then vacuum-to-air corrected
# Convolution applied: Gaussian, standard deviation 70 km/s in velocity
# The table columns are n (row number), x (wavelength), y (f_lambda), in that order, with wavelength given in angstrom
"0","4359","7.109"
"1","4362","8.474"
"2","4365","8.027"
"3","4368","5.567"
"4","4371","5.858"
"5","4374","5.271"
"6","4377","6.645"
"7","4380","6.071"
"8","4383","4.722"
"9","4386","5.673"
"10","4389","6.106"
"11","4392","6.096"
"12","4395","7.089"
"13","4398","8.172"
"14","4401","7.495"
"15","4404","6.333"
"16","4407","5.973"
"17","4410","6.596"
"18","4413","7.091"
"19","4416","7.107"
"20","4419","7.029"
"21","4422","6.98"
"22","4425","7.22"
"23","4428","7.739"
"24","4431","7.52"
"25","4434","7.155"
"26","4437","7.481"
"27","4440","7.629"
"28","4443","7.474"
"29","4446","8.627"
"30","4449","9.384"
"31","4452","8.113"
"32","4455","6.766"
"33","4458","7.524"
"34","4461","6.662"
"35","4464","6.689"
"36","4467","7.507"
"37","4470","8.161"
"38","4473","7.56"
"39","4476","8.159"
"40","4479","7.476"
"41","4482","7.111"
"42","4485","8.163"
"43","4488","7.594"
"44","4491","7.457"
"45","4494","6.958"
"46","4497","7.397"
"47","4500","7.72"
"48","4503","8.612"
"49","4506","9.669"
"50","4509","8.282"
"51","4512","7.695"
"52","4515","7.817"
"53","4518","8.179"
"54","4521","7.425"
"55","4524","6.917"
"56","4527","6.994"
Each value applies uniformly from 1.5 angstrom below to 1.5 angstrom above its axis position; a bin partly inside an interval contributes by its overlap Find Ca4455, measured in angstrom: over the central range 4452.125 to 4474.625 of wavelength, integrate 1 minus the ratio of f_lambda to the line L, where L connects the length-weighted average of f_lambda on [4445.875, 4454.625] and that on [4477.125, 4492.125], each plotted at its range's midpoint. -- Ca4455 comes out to 2.2 angstrom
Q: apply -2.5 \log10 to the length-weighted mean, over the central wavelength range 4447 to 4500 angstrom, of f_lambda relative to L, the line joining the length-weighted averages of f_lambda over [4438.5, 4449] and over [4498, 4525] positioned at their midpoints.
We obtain 0.070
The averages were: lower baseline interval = 8.12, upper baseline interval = 8.04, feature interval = 7.58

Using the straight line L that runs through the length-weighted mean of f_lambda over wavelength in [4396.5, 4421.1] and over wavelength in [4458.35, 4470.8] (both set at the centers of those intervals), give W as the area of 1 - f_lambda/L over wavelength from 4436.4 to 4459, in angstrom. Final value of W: -2.4 angstrom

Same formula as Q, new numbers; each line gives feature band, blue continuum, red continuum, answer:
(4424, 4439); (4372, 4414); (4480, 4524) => -0.08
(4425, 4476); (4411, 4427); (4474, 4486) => -0.03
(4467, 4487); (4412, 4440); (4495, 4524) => 0.00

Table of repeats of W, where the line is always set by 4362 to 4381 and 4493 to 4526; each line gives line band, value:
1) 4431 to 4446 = -0.91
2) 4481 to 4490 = -0.02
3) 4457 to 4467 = 0.50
